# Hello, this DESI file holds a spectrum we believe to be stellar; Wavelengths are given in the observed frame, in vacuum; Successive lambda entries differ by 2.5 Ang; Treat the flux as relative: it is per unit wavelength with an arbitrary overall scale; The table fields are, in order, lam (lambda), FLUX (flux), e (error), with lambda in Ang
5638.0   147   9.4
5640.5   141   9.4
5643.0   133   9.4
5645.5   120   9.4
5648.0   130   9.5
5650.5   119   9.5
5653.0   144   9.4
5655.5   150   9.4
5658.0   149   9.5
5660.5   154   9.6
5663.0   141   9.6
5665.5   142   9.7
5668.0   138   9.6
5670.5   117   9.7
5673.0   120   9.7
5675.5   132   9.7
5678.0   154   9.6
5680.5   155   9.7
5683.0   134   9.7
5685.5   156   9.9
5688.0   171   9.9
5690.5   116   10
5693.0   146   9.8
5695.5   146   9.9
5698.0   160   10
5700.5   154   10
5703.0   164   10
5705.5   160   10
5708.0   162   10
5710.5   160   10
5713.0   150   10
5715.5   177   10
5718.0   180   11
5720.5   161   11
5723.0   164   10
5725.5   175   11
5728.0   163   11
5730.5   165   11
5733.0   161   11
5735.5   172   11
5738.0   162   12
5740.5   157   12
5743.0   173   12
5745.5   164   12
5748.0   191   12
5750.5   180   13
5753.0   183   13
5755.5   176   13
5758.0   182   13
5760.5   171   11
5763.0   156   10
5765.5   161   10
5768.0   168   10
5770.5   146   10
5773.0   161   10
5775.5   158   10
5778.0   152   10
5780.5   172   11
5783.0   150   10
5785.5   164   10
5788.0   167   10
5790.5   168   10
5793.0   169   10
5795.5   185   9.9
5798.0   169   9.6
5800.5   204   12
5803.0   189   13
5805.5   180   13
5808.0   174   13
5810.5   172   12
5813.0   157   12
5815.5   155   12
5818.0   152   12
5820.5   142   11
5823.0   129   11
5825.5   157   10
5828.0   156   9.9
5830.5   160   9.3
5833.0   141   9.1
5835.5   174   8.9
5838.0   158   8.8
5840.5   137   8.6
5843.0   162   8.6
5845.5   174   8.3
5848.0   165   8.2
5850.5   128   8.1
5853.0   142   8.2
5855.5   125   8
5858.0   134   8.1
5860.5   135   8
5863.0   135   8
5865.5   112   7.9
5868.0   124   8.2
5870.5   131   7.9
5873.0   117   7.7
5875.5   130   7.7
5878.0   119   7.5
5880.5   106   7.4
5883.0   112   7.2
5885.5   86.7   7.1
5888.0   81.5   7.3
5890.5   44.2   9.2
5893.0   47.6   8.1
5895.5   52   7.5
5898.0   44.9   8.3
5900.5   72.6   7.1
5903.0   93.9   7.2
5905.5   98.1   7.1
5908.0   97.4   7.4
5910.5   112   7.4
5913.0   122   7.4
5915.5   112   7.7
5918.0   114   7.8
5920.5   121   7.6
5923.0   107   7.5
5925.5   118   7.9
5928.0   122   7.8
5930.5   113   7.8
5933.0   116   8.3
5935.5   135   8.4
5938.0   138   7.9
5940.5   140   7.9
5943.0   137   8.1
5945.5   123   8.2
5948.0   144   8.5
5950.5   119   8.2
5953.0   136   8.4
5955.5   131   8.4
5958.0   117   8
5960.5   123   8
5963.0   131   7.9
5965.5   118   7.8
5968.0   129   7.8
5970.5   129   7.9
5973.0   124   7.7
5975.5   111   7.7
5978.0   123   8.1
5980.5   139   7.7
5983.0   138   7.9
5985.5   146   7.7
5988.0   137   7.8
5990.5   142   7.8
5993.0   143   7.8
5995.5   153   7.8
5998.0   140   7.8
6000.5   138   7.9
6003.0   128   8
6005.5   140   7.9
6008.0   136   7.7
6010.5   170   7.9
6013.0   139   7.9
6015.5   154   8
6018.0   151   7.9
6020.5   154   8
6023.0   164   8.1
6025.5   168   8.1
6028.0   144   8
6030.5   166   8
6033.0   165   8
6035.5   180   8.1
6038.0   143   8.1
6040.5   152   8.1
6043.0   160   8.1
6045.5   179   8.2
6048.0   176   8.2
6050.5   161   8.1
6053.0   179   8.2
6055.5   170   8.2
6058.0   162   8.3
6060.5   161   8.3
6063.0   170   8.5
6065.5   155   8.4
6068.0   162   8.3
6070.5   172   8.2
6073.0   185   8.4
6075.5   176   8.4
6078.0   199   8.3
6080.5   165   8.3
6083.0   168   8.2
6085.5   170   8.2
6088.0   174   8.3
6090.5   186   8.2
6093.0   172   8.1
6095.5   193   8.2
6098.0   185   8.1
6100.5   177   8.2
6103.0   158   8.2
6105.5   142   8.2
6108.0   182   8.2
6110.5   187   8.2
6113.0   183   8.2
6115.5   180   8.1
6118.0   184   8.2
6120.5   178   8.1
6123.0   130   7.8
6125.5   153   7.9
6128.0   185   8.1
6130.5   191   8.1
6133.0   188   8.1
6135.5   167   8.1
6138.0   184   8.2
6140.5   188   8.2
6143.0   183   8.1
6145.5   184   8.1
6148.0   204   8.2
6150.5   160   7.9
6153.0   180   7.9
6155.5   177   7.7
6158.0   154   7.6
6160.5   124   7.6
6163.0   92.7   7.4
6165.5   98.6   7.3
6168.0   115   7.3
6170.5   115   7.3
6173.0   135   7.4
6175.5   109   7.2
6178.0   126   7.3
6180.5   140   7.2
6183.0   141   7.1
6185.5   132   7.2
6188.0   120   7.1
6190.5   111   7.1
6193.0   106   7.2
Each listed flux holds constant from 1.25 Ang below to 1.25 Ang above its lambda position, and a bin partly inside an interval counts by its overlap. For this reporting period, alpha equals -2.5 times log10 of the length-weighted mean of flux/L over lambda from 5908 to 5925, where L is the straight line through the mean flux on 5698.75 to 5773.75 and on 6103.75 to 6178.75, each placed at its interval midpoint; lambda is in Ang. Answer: 0.40 mag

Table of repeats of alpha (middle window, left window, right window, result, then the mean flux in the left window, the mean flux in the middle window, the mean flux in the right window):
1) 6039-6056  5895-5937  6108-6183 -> -0.233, 104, 168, 159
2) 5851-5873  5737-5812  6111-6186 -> 0.280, 170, 129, 157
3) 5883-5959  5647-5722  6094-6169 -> 0.430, 148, 107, 167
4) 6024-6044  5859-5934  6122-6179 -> -0.217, 103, 160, 154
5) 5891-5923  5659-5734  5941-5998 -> 0.449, 153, 90.2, 132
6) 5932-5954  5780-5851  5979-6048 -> 0.175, 163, 132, 151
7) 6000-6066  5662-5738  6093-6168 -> 0.043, 153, 158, 168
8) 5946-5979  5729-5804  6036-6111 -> 0.328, 169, 126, 171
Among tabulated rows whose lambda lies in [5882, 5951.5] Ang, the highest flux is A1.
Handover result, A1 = 144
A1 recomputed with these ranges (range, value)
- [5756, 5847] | 204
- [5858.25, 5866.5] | 135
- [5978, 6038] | 180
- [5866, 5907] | 131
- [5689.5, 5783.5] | 191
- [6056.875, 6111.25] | 199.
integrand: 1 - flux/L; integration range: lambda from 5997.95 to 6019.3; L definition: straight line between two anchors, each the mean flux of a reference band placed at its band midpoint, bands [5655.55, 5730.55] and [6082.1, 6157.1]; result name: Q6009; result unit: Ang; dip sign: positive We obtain 3.2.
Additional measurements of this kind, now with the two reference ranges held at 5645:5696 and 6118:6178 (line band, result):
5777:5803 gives -4.9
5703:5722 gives -3.1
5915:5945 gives 5.2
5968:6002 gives 3.5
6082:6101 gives -3.0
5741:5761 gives -4.8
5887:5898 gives 6.9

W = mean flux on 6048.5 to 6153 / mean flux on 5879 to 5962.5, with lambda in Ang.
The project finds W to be 1.62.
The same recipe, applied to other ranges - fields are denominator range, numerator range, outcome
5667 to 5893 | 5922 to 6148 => 1.02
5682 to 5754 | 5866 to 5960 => 0.67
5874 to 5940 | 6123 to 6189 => 1.50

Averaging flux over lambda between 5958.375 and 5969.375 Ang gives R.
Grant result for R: 125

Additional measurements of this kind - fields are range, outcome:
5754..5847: 164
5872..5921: 93.7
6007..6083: 164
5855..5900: 101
